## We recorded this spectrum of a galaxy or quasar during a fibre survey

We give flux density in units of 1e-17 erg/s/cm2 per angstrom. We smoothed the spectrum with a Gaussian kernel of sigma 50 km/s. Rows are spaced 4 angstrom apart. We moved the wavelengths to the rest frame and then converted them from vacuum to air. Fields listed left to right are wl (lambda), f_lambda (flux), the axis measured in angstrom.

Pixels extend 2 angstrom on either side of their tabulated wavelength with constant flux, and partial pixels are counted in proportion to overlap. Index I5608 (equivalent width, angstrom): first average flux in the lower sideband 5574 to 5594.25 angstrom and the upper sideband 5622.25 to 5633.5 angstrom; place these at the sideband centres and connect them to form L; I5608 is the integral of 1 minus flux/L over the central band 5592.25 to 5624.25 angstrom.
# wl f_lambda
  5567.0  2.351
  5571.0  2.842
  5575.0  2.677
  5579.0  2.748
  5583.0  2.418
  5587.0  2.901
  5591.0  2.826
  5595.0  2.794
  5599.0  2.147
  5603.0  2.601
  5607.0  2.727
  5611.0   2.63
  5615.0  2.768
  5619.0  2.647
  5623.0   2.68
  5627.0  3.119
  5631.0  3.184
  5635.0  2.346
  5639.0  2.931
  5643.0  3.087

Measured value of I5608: 2.8 angstrom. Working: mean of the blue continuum 2.72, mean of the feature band 2.63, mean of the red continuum 3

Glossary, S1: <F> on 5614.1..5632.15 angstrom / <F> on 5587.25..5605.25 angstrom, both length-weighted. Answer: 1.09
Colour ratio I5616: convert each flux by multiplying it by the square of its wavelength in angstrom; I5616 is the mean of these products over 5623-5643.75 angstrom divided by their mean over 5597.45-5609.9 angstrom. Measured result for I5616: 1.2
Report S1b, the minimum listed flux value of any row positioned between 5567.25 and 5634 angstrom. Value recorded 2.147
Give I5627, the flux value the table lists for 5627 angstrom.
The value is 3.119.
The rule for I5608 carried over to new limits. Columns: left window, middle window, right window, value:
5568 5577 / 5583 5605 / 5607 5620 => 0.6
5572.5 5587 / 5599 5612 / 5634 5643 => 0.6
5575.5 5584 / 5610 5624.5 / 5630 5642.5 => 0.4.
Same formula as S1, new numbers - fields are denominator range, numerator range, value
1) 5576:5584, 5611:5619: 1.03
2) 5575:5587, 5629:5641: 1.06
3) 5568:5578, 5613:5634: 1.05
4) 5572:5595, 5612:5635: 1.04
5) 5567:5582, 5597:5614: 0.95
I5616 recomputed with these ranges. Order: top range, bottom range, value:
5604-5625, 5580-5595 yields 0.99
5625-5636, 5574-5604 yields 1.13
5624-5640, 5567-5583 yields 1.10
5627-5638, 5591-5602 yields 1.13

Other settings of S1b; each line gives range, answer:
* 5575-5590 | 2.418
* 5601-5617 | 2.601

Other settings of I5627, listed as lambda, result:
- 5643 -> 3.087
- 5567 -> 2.351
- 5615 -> 2.768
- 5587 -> 2.901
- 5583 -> 2.418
